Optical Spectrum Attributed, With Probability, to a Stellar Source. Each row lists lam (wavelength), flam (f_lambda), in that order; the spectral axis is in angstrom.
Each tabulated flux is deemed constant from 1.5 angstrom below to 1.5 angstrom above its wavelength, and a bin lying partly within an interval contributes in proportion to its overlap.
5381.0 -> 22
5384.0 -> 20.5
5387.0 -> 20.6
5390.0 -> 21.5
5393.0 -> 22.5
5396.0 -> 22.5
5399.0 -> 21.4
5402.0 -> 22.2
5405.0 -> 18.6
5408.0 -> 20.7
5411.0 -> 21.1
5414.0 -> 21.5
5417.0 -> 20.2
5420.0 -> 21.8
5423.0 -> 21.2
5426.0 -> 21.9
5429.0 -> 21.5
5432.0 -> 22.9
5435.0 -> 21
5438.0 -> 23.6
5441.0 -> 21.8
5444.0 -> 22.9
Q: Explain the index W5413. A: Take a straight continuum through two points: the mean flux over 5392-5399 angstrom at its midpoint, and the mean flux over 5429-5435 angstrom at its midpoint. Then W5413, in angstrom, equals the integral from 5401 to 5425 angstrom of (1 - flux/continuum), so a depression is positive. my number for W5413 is 1.4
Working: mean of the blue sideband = 22.3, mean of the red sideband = 22.1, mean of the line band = 20.9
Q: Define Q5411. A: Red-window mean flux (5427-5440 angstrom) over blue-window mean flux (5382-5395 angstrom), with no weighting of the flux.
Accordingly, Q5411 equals 1.0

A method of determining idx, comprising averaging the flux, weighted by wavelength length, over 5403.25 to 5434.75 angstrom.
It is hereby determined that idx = 21.1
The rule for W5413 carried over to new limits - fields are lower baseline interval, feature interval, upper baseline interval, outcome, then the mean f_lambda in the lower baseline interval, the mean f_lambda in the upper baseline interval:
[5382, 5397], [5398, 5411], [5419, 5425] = 0.46 angstrom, 21.5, 21.5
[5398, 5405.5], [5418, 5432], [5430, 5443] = 0.12 angstrom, 21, 22.3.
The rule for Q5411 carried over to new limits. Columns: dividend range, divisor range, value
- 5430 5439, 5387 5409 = 1.05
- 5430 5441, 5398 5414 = 1.07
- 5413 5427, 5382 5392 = 1.01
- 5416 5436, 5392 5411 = 1.01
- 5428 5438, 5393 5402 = 1.00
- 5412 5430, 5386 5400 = 0.98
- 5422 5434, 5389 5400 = 0.99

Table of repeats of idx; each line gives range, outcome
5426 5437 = 21.9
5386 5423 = 21.2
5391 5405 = 21.7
